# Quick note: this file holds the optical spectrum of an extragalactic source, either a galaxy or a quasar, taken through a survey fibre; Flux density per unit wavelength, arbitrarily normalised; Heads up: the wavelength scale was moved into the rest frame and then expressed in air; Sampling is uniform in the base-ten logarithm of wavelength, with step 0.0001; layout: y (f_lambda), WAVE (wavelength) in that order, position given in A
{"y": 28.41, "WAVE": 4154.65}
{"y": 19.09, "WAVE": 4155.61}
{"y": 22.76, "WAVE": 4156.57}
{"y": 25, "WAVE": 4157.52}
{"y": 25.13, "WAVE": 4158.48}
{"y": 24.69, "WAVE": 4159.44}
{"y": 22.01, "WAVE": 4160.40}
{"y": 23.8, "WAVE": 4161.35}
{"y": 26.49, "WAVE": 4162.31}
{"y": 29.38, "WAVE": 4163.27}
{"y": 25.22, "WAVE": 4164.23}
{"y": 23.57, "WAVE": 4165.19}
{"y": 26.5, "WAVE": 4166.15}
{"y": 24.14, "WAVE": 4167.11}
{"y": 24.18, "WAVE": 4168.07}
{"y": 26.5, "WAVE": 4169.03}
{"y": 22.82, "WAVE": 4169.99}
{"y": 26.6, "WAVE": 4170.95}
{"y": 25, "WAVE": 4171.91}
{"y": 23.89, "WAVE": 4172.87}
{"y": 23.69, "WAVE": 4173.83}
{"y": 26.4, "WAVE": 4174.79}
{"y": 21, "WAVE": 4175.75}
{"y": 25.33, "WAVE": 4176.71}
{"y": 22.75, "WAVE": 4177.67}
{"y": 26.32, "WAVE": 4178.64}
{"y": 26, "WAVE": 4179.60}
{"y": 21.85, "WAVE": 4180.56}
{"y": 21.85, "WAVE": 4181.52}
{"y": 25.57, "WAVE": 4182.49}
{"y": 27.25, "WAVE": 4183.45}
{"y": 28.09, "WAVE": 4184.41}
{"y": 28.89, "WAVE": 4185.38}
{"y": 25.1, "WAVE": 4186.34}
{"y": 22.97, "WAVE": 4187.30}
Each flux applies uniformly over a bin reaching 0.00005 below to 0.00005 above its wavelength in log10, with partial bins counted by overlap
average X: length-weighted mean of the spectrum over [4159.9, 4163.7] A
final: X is 25.4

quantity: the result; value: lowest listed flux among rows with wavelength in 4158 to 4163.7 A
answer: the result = 22.01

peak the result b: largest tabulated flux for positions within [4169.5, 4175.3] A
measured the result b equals 26.6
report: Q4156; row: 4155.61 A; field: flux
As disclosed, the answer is 19.09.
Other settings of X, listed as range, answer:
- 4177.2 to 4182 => 23.8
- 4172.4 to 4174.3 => 23.8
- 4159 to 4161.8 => 23.5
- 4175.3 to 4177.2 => 23.2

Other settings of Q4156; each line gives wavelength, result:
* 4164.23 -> 25.22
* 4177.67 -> 22.75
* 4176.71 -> 25.33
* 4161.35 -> 23.8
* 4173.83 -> 23.69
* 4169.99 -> 22.82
